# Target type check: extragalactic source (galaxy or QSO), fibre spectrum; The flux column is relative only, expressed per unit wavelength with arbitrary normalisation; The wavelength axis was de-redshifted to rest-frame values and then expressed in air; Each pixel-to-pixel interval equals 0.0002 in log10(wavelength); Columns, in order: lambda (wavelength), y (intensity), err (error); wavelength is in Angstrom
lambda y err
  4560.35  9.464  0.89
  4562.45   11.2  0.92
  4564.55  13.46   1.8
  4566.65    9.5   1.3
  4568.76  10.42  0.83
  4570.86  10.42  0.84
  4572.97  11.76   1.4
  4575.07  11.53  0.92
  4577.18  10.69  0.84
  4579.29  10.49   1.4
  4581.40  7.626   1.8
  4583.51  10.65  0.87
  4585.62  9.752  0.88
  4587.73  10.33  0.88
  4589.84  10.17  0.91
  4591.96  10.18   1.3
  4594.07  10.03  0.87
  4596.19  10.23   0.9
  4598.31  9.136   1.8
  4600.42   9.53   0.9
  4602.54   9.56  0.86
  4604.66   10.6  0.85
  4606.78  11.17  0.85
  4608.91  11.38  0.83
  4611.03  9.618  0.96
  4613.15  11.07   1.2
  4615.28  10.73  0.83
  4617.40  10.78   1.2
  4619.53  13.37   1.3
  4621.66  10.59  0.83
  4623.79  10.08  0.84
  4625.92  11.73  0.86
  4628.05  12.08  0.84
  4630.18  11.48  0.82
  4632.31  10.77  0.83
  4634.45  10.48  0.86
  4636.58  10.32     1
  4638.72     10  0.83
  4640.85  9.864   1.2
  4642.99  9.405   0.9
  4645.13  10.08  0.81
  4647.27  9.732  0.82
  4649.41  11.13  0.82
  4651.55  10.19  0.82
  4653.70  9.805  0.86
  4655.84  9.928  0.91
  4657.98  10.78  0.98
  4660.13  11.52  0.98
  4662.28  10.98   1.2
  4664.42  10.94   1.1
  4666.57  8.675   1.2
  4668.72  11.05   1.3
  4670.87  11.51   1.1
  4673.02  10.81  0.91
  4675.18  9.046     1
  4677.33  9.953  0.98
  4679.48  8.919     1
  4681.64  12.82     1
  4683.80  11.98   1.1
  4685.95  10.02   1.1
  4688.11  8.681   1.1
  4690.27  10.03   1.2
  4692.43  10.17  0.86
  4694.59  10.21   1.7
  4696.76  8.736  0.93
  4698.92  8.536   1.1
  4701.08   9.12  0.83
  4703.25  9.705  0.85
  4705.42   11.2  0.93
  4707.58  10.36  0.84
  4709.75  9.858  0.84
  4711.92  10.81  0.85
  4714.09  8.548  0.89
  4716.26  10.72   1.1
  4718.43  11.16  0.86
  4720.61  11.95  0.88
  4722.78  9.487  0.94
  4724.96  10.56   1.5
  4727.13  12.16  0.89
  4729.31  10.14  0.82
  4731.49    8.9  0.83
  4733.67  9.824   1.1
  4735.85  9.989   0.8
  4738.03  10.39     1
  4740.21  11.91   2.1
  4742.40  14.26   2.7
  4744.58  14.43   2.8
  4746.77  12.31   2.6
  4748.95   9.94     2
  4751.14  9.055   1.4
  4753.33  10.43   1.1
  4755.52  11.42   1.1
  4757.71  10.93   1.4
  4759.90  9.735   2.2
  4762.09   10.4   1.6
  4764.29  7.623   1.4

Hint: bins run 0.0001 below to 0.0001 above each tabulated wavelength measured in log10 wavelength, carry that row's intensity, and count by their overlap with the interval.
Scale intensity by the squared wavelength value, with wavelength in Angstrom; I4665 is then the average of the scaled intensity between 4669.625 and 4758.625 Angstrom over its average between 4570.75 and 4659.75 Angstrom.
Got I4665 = 1.0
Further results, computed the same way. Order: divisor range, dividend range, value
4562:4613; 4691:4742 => 1.04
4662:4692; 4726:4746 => 1.12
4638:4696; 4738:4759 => 1.16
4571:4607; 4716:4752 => 1.15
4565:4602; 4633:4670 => 1.04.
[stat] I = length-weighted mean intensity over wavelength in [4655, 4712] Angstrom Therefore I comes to 10.2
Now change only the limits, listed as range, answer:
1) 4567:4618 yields 10.3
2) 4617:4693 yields 10.5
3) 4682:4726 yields 10.1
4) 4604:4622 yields 11.1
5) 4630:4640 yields 10.5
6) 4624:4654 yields 10.5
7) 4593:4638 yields 10.7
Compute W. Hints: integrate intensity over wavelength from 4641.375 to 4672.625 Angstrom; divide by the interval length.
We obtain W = 10.4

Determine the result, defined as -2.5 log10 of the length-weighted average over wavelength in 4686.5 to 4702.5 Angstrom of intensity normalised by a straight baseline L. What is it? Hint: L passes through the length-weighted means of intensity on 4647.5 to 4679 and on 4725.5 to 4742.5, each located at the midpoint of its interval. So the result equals 0.128 mag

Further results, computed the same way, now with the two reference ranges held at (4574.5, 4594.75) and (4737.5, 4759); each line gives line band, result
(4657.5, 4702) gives 0.07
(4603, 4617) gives -0.04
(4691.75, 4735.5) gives 0.11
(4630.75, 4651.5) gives 0.04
